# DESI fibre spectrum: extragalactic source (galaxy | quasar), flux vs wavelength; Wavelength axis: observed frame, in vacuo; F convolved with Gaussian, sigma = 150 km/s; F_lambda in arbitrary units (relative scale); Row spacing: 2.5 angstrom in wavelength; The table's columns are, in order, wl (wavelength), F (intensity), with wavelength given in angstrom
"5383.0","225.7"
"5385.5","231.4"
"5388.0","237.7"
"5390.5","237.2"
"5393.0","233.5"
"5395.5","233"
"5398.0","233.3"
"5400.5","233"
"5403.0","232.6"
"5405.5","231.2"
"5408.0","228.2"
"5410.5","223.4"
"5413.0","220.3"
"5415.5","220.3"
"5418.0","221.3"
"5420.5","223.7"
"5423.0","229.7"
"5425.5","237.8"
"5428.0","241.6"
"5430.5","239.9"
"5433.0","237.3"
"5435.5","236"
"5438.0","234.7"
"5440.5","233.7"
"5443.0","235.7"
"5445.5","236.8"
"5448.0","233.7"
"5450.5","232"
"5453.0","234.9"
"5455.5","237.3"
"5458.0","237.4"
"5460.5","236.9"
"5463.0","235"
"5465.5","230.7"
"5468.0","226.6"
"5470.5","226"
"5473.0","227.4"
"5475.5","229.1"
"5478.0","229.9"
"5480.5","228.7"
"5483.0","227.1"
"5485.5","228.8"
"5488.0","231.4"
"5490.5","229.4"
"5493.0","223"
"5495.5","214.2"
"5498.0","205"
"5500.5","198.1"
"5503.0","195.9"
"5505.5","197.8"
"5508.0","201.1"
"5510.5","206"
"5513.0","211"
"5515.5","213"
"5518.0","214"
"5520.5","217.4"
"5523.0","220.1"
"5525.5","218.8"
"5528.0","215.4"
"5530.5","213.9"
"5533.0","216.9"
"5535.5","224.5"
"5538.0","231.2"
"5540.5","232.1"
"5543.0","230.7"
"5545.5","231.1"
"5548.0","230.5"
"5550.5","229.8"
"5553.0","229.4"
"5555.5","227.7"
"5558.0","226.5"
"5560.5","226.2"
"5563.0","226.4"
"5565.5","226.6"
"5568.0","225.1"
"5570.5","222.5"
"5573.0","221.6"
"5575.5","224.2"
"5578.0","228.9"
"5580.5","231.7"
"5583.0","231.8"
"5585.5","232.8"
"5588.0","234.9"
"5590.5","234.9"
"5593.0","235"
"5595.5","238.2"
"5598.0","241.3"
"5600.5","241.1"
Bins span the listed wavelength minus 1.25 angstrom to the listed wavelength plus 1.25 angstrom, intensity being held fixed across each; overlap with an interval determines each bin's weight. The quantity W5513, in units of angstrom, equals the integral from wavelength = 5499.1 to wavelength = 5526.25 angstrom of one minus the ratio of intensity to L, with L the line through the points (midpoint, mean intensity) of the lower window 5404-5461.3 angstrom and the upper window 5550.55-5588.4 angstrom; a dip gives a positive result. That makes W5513 2.5 angstrom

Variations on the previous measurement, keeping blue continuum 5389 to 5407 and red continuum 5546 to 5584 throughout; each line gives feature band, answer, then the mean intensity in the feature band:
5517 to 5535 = 0.92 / 217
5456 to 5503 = 1.07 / 225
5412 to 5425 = 0.48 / 224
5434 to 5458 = -0.36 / 235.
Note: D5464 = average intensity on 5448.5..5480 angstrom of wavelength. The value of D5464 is 232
